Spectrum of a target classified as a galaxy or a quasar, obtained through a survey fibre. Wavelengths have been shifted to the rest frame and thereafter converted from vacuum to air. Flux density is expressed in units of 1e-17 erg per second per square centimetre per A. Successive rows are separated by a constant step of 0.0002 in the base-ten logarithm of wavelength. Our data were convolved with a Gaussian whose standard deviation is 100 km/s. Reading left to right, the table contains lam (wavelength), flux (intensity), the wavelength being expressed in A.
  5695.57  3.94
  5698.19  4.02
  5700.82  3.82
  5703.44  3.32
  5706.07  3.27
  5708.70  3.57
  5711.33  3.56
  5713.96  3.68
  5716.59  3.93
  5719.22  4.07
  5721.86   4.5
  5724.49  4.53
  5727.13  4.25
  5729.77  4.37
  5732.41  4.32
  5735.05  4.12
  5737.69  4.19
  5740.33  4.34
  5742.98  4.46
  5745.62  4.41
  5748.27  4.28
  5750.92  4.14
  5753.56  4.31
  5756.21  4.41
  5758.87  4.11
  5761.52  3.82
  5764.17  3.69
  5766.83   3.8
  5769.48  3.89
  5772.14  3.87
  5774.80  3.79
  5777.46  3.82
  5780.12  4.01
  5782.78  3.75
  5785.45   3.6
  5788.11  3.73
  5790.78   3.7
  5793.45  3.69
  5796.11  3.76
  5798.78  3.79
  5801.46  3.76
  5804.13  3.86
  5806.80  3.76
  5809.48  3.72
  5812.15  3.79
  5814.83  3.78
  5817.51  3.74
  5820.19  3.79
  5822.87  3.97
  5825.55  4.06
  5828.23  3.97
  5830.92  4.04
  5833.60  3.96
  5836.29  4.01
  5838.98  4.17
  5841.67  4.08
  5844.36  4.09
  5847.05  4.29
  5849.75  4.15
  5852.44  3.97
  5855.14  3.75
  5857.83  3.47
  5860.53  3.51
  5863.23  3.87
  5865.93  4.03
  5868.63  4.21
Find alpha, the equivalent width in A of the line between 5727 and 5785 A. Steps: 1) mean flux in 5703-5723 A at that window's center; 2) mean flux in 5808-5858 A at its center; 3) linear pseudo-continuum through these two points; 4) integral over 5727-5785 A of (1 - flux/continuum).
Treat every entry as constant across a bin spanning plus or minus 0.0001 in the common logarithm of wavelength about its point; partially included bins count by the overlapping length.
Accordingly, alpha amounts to -4.1 A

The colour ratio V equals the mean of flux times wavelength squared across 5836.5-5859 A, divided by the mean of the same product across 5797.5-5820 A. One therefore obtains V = 1.1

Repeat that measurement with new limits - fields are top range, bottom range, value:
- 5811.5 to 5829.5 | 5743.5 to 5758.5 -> 0.92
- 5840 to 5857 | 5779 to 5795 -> 1.10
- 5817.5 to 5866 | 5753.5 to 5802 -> 1.05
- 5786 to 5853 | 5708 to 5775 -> 0.98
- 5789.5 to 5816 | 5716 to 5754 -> 0.90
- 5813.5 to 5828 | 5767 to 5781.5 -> 1.02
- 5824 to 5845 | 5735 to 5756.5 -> 0.97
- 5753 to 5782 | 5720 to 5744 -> 0.92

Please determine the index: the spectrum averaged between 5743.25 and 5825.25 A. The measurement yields 3.89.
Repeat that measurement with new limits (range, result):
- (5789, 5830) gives 3.81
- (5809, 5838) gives 3.9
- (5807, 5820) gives 3.76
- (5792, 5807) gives 3.77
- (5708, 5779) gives 4.09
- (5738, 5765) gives 4.21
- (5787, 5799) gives 3.73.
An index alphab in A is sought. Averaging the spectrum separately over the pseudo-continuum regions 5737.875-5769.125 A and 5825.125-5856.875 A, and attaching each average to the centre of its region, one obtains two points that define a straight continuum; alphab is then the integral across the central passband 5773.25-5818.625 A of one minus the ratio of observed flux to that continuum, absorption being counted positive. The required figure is 3.6 A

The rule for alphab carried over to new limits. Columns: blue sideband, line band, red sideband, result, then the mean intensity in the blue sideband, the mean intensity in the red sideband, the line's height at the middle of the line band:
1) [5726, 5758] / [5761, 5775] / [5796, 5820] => 1.0 A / 4.3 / 3.77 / 4.09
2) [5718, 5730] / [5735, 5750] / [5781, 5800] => -0.5 A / 4.34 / 3.72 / 4.17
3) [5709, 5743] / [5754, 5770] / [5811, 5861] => 0.4 A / 4.15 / 3.93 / 4.08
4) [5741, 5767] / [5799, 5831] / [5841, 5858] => 1.7 A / 4.16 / 4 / 4.06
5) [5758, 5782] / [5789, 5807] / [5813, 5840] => 0.7 A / 3.86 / 3.94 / 3.9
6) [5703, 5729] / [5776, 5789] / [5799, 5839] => 0.3 A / 3.9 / 3.88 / 3.89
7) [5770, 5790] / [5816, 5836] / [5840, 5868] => -0.3 A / 3.8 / 3.93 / 3.88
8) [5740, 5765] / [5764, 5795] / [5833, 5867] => 2.6 A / 4.2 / 3.95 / 4.13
